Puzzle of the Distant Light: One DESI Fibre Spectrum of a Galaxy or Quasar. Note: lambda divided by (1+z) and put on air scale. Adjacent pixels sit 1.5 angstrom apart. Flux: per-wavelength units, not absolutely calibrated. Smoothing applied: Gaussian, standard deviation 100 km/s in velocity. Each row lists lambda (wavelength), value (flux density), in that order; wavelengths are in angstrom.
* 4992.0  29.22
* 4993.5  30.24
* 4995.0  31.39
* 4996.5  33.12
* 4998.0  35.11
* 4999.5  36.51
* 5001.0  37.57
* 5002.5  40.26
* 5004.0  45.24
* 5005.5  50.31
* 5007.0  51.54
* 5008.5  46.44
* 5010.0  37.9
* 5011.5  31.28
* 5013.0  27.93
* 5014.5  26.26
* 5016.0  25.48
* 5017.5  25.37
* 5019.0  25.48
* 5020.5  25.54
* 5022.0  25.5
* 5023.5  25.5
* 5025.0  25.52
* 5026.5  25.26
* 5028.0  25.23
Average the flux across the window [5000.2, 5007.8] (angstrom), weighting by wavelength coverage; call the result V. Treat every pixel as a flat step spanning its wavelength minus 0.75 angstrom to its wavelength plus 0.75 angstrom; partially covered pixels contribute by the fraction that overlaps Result 44.9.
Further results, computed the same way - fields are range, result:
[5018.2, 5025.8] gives 25.5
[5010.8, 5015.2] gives 28.5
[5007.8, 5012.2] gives 38.5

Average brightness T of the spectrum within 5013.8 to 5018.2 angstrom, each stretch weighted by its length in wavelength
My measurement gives 25.7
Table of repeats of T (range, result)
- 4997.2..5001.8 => 36.4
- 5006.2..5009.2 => 49.1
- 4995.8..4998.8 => 34.2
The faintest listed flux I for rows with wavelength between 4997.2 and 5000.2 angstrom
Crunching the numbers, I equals 35.11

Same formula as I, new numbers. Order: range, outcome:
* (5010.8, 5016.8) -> 25.48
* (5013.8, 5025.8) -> 25.37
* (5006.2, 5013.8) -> 27.93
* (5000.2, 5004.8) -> 37.57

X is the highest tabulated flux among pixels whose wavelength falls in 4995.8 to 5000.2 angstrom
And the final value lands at 36.51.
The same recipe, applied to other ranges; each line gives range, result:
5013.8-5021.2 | 26.26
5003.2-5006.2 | 50.31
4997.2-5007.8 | 51.54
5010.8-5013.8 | 31.28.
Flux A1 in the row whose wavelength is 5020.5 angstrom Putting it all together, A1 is 25.54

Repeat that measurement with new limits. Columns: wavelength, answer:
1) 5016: 25.48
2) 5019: 25.48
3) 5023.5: 25.5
